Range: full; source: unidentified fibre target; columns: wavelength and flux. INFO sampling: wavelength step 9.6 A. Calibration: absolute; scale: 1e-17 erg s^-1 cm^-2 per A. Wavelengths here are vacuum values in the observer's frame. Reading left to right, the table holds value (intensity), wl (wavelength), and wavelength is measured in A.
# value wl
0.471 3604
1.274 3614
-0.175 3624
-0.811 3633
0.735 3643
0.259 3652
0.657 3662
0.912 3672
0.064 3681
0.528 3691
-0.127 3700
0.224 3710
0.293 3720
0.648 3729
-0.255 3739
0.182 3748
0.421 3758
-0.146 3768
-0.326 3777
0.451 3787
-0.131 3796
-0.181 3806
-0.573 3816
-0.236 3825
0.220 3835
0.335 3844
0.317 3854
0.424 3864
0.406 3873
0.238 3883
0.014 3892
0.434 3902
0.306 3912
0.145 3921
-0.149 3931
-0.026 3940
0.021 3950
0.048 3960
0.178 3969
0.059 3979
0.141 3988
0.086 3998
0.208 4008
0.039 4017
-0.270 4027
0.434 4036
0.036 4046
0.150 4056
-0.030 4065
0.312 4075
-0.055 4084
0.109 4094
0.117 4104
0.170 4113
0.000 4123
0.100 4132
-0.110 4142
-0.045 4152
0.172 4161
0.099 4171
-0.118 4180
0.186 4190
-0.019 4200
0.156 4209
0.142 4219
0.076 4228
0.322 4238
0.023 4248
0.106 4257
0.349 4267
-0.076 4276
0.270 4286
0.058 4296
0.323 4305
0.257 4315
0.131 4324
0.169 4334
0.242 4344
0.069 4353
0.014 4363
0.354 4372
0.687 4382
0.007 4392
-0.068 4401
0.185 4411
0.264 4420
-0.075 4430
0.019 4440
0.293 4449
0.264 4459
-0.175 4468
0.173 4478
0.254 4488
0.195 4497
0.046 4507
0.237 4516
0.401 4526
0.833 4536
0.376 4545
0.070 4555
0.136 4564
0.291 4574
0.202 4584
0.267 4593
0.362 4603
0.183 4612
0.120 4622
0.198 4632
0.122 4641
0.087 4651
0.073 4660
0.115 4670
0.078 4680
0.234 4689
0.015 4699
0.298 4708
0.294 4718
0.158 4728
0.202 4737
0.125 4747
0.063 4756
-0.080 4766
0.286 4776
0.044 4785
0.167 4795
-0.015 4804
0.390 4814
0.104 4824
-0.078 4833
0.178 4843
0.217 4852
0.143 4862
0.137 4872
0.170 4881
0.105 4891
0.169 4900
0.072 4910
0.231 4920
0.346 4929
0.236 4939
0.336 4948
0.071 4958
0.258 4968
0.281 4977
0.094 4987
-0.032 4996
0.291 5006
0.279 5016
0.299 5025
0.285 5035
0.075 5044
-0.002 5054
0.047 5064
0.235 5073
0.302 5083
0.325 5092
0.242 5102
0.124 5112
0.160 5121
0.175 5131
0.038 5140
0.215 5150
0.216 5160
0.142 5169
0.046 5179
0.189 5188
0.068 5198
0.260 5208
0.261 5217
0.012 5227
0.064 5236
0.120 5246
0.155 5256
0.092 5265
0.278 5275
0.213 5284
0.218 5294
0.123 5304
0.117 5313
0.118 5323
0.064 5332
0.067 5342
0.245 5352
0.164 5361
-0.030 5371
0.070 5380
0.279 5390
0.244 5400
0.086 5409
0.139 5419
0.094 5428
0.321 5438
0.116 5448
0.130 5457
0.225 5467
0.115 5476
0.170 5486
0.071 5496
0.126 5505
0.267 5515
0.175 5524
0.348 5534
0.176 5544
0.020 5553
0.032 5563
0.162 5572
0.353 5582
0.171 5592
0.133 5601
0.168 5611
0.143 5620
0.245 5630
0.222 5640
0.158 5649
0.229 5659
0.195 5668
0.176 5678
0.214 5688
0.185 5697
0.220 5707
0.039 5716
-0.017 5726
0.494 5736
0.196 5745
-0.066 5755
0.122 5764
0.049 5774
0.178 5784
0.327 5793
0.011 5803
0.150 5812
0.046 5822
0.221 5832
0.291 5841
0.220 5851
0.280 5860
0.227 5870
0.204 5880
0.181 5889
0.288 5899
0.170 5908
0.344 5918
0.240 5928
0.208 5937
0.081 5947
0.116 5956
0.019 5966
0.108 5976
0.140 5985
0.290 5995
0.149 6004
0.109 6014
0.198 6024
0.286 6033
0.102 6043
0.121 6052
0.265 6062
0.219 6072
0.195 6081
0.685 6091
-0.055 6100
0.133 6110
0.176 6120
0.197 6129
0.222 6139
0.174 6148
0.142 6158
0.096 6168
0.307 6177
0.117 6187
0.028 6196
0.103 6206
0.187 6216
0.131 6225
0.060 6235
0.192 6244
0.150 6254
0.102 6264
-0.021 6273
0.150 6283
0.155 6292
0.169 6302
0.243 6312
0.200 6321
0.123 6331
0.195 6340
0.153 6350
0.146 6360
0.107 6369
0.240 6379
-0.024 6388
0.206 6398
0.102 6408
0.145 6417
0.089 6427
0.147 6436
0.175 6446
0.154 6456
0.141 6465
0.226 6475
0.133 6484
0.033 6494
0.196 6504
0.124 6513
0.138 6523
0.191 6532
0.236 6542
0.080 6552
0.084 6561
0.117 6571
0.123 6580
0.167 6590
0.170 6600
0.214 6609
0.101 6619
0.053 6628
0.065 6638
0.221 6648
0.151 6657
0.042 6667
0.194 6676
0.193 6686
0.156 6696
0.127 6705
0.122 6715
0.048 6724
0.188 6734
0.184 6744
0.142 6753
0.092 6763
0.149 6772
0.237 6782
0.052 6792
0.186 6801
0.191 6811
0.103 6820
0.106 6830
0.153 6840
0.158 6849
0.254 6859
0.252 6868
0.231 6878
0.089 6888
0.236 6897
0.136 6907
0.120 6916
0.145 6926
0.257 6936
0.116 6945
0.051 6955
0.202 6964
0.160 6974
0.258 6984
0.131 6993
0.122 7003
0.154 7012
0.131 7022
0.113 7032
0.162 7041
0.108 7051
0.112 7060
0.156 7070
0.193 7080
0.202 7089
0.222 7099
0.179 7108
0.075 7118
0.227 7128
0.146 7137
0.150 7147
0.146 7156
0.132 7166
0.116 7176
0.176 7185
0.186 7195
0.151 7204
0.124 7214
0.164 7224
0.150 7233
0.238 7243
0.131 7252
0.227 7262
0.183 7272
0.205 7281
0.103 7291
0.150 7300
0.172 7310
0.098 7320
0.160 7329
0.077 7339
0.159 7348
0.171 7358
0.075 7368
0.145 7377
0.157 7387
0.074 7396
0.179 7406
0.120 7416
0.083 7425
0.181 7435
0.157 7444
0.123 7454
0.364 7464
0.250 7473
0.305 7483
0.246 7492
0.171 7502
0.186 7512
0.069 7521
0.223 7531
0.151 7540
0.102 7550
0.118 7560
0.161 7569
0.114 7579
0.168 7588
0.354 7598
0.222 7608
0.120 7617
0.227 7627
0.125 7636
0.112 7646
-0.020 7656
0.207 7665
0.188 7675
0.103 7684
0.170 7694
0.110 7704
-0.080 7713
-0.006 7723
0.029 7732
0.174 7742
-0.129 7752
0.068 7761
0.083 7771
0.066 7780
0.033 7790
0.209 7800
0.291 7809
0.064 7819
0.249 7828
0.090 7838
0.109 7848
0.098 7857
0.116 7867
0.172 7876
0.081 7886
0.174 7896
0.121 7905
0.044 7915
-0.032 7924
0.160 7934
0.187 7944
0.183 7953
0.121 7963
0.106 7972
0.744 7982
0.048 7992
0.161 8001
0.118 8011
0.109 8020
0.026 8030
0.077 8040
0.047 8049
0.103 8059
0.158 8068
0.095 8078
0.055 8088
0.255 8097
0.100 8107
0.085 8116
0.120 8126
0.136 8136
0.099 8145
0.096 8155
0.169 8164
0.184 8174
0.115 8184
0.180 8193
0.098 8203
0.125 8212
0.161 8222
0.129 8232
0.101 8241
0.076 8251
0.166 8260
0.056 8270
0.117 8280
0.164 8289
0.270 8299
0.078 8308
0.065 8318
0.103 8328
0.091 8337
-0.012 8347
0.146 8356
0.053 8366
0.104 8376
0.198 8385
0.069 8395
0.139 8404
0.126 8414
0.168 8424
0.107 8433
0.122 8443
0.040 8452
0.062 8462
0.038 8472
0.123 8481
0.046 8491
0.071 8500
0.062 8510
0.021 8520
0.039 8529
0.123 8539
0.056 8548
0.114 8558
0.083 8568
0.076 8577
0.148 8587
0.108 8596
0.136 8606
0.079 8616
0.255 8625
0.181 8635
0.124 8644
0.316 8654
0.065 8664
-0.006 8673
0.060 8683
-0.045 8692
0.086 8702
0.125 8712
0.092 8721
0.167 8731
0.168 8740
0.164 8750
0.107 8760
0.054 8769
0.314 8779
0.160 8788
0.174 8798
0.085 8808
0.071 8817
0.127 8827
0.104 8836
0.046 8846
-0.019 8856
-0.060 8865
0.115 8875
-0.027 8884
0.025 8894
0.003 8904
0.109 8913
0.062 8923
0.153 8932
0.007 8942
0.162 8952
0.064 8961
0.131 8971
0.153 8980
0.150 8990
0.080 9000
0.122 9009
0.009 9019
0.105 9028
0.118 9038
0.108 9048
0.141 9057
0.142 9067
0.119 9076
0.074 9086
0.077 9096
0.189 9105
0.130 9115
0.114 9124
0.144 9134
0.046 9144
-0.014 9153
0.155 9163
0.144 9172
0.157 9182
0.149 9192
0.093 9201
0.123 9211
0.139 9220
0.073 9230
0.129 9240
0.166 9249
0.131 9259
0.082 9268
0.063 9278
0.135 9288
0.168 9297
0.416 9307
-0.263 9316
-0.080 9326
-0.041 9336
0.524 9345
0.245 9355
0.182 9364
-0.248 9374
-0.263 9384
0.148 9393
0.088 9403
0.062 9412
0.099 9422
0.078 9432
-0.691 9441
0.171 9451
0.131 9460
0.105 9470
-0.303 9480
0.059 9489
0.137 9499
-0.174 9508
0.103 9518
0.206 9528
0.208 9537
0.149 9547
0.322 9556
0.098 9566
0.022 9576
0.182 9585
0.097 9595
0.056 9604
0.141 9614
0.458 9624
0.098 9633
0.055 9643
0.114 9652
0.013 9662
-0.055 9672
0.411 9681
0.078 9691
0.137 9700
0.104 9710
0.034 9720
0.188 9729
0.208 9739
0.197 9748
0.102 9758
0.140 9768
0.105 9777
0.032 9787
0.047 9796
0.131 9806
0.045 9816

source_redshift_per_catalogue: 0.216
